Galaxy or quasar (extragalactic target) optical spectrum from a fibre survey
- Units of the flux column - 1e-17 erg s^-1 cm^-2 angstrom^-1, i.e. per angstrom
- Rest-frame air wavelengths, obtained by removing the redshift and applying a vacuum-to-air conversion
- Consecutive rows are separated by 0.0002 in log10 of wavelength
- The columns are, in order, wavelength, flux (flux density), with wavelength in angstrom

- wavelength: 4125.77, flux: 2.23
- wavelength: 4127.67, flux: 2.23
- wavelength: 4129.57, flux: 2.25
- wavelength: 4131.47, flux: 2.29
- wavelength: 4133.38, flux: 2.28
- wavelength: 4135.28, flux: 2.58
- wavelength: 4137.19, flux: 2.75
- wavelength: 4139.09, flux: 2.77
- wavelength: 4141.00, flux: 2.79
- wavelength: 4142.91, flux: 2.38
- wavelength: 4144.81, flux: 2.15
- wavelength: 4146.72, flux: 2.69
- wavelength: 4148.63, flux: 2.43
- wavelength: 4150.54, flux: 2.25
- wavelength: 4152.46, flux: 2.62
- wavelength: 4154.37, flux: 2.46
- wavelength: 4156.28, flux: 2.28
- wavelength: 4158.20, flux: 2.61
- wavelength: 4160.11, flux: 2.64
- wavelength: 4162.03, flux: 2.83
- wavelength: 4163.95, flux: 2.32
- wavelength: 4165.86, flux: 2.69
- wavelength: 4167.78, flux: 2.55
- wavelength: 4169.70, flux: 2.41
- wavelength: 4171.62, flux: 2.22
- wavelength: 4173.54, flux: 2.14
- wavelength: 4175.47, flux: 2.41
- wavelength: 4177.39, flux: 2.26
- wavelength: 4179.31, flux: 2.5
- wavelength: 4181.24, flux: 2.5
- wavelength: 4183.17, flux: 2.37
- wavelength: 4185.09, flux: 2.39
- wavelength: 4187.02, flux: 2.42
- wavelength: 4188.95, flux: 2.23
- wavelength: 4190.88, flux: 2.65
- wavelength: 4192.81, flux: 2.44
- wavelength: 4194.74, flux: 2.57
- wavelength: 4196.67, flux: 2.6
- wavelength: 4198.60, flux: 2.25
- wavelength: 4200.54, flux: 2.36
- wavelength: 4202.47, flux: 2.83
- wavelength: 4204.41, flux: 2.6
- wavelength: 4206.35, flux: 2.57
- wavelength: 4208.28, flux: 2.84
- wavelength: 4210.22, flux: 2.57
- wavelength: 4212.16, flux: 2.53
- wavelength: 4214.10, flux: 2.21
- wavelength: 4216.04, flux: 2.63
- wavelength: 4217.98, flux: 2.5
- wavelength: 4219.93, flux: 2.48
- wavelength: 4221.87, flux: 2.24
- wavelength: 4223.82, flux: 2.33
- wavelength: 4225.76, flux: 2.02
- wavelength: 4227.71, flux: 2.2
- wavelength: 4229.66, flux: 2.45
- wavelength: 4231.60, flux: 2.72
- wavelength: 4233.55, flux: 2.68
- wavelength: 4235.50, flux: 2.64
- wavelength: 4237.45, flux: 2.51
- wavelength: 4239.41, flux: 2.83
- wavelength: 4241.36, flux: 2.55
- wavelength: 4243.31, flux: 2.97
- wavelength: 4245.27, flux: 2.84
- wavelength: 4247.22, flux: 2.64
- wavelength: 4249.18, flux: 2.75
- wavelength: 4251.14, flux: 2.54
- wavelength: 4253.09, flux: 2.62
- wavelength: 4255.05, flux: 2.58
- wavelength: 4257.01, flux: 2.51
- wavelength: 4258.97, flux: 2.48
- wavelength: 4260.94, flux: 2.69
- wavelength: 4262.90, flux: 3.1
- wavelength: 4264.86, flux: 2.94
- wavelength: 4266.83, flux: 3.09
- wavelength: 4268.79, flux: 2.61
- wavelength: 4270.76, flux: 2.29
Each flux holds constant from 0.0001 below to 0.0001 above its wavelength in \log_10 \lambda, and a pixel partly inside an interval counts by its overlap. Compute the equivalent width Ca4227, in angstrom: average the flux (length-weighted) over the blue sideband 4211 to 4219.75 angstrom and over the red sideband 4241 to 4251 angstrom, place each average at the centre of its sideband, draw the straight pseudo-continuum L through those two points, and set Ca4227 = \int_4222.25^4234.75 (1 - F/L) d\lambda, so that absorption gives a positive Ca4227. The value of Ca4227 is 0.9 angstrom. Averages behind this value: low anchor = 2.47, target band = 2.4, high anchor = 2.74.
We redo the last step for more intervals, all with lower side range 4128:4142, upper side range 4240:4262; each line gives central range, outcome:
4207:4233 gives 1.7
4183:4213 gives 0.9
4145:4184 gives 1.5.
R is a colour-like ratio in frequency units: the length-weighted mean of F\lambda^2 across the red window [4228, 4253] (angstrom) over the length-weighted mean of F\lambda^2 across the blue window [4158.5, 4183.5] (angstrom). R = 1.12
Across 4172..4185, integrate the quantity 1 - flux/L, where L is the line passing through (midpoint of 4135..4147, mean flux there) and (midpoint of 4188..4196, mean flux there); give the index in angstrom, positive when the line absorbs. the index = 0.8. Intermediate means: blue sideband 2.58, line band 2.36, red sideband 2.48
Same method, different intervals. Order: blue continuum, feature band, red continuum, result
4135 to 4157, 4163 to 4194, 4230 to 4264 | 1.9 angstrom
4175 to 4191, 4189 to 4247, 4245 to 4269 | 0.4 angstrom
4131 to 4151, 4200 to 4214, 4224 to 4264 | -0.1 angstrom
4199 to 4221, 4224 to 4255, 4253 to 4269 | 0.9 angstrom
